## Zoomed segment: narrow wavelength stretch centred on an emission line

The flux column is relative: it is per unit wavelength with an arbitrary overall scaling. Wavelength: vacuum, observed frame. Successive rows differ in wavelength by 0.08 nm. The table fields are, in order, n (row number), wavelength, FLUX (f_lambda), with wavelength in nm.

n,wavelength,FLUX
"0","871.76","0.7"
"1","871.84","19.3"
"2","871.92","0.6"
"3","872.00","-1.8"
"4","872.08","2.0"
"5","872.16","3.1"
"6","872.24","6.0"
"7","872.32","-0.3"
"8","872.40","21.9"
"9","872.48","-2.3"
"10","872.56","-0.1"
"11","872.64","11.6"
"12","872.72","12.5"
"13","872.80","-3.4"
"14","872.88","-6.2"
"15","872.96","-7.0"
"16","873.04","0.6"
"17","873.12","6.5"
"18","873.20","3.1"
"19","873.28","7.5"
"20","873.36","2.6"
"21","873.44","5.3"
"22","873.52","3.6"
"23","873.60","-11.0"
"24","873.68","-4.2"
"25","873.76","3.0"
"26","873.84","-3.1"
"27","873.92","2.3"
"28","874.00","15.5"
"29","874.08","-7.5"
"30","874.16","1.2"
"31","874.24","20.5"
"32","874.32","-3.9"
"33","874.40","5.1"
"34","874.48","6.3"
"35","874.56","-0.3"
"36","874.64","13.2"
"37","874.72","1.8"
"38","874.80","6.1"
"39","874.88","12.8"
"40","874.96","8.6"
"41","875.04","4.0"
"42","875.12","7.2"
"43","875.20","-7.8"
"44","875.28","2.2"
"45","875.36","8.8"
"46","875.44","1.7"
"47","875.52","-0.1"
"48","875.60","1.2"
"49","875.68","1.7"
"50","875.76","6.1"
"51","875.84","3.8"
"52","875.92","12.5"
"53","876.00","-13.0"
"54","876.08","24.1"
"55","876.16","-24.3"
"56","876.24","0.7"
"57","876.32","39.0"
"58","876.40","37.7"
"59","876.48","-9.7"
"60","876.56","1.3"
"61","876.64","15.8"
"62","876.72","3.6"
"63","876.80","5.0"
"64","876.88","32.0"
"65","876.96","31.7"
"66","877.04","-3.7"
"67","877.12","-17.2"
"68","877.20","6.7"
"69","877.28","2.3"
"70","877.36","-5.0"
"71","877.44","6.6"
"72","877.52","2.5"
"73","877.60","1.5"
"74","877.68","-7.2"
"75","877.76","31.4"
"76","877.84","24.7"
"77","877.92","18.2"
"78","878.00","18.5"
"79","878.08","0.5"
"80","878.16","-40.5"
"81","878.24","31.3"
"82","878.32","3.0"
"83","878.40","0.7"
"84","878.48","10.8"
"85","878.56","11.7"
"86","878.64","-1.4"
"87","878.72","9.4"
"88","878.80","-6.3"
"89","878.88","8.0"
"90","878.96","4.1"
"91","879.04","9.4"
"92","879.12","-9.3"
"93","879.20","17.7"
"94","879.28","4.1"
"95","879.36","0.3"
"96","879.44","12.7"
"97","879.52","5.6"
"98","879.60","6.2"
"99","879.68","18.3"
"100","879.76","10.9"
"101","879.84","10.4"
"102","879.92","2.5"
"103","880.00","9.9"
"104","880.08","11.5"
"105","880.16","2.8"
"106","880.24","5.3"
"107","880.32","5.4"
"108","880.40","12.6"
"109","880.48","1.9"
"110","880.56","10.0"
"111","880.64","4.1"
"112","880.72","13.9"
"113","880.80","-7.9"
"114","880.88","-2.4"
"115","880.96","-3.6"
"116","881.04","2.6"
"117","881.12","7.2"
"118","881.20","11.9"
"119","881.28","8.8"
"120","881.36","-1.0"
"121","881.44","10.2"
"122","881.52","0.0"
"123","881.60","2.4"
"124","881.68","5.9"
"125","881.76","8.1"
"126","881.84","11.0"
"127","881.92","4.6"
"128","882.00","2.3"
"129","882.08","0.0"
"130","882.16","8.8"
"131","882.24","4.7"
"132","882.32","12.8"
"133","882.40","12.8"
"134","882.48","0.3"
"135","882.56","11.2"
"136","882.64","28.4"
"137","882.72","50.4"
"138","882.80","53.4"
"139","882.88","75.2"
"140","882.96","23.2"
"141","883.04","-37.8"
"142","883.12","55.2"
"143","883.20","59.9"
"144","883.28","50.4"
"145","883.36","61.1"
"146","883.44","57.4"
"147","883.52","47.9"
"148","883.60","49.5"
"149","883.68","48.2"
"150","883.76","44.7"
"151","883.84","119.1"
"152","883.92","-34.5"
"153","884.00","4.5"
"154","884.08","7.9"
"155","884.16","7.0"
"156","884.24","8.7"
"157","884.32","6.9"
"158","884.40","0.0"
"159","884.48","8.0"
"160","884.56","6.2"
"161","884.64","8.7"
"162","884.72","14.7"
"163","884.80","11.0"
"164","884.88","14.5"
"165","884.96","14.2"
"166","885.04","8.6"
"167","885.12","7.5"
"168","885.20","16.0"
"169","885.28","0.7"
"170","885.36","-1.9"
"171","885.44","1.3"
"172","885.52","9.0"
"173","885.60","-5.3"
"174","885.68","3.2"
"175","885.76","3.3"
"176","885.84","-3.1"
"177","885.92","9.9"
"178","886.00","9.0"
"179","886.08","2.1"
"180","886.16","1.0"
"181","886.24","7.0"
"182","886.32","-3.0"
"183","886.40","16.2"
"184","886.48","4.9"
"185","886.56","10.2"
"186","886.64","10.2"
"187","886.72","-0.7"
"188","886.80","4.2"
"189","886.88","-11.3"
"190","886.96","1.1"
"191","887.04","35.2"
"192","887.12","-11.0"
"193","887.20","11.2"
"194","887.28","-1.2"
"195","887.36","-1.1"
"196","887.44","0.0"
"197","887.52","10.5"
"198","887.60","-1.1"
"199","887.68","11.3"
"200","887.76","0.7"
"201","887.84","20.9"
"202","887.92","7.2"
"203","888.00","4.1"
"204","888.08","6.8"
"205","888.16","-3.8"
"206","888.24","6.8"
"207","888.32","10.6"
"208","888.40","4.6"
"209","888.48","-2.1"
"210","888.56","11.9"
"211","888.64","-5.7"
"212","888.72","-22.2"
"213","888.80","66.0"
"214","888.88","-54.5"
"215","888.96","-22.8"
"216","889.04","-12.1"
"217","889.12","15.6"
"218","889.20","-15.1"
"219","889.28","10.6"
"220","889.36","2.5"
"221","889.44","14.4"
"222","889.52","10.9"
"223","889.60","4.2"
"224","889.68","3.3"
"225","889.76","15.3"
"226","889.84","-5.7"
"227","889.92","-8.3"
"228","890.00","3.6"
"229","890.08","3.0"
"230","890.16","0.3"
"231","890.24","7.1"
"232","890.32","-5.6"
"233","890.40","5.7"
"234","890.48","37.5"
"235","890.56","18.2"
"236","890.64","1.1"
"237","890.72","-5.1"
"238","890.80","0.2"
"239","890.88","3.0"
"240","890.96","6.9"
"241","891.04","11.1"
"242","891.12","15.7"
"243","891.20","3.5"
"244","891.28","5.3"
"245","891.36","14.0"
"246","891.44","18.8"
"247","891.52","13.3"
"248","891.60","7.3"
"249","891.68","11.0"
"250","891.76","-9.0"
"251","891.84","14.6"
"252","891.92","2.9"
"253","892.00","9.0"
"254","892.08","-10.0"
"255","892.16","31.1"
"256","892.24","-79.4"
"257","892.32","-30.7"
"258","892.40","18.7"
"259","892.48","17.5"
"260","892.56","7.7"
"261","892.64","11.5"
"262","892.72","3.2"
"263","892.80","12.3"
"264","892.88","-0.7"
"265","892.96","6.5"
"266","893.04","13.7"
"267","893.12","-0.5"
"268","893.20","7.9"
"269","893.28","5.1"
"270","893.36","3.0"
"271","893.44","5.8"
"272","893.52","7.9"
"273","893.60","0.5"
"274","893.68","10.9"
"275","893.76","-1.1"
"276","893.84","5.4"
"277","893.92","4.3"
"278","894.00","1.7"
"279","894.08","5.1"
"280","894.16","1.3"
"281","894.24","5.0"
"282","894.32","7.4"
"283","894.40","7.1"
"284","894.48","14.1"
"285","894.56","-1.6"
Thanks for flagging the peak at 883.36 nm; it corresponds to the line [O II] 3727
